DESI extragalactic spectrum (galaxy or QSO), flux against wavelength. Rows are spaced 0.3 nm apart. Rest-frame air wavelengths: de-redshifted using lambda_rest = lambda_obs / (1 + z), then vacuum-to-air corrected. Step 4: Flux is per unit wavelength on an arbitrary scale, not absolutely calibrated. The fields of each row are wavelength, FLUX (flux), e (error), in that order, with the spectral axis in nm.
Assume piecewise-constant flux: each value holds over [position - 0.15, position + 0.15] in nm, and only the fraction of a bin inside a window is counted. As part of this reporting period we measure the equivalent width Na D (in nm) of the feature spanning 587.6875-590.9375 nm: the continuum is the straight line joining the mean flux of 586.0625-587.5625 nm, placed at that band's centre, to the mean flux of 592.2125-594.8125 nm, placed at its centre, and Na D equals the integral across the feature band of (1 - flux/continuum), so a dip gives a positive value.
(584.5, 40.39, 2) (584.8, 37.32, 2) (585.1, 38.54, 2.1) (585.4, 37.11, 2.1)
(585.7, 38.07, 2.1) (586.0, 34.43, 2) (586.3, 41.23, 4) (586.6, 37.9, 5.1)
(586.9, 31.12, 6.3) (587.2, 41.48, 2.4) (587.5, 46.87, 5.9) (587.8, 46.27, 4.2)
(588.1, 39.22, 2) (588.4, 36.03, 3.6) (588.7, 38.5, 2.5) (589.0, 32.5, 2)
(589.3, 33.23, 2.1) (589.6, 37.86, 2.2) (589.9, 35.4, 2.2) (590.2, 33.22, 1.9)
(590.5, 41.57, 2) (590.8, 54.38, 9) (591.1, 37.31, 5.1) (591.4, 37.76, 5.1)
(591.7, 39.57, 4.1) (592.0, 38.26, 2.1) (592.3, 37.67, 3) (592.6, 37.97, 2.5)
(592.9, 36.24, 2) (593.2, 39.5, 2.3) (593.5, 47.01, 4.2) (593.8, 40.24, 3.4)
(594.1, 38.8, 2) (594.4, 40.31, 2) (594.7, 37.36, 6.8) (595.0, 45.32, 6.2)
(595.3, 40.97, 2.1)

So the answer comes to 0.034 nm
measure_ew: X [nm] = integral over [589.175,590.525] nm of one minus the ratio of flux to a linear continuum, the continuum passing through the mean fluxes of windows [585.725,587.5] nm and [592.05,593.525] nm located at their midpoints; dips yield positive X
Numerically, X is 0.10 nm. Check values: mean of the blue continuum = 38.1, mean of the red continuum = 39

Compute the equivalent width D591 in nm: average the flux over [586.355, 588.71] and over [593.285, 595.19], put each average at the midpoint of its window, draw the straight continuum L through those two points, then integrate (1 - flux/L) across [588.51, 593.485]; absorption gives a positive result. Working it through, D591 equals 0.27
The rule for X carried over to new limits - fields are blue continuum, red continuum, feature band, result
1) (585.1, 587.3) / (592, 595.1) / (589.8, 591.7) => -0.05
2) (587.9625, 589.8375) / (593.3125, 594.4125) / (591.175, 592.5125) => 0.04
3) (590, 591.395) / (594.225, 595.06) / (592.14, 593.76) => 0.04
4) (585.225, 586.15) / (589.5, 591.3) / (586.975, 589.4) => -0.05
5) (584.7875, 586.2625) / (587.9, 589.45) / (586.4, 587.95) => -0.17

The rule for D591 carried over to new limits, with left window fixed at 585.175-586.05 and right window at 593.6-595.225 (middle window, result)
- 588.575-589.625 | 0.09 nm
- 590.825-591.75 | -0.02 nm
